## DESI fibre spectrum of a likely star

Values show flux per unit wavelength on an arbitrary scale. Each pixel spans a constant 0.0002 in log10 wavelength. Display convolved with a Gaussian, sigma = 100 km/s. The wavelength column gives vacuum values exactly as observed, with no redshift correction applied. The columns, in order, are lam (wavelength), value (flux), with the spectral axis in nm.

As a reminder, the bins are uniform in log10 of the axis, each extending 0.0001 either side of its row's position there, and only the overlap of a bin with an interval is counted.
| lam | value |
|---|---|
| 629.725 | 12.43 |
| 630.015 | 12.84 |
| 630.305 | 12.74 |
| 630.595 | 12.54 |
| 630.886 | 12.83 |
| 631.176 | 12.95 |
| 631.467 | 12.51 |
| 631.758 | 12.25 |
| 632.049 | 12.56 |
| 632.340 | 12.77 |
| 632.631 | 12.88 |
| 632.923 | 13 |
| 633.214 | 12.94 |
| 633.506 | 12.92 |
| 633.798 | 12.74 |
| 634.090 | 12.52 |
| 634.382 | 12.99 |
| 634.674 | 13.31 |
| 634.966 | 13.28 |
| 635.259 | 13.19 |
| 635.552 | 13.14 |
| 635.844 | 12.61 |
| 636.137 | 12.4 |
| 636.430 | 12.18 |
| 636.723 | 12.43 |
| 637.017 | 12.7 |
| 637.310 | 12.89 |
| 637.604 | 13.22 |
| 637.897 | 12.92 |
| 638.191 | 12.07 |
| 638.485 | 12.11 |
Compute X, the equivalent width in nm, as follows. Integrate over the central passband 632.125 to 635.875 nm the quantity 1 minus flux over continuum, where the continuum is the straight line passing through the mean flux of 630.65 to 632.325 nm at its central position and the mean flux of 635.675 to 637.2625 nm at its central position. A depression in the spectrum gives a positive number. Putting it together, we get -0.115 nm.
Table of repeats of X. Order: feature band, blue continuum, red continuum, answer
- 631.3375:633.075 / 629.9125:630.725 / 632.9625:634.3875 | 0.01 nm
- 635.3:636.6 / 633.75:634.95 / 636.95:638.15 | 0.03 nm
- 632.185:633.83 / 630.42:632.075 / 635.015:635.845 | -0.01 nm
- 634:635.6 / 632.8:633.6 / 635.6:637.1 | -0.05 nm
